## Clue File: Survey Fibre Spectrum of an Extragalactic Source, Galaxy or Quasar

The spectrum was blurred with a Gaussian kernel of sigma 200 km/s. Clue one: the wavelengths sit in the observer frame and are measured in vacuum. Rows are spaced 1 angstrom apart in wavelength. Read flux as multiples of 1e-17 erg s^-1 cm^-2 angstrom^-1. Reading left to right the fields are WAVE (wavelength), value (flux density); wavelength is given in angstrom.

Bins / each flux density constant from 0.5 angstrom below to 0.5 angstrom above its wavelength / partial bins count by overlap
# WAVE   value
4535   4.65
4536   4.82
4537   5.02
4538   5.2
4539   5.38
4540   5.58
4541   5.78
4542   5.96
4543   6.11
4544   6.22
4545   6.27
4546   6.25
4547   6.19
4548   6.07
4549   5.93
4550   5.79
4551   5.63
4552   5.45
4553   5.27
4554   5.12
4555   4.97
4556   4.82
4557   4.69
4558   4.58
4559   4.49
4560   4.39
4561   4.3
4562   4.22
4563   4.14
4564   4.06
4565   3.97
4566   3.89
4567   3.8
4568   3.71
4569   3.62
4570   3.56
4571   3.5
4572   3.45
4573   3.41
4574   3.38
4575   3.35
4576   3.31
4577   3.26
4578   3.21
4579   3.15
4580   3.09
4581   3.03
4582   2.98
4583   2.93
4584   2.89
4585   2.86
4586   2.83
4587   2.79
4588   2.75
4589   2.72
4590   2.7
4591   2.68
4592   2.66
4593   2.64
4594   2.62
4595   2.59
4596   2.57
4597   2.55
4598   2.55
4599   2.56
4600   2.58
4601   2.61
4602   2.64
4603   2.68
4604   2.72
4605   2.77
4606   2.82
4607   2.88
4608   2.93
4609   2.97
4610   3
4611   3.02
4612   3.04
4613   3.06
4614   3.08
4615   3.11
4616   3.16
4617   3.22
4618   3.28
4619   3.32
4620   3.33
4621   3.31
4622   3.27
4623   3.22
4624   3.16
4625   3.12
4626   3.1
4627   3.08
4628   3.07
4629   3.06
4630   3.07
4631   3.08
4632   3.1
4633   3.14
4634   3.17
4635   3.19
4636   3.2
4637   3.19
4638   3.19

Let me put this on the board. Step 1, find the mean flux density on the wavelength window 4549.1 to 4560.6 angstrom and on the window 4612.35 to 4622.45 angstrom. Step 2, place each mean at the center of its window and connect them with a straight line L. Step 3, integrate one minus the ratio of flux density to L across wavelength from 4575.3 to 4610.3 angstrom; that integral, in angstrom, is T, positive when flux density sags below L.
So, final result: 9.9 angstrom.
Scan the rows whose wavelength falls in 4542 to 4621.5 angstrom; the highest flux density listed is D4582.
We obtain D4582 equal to 6.27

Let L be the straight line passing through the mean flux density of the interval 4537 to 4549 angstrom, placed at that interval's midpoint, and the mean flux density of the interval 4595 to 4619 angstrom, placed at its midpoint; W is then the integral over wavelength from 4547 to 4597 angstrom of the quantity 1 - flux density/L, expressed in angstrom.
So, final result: 8.94 angstrom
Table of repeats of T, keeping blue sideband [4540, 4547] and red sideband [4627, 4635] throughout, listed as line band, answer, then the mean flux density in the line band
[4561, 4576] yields 4.3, 3.72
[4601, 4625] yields 4.2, 3.04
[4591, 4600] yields 3.6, 2.6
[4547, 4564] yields 2.0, 5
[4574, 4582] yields 2.8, 3.2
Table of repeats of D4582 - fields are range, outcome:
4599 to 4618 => 3.28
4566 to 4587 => 3.89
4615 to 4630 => 3.33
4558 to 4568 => 4.58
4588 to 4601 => 2.75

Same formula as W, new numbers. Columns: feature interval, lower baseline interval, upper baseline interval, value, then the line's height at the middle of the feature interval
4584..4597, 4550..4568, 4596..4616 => 2.68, 3.4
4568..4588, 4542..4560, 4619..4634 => 6.34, 4.66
